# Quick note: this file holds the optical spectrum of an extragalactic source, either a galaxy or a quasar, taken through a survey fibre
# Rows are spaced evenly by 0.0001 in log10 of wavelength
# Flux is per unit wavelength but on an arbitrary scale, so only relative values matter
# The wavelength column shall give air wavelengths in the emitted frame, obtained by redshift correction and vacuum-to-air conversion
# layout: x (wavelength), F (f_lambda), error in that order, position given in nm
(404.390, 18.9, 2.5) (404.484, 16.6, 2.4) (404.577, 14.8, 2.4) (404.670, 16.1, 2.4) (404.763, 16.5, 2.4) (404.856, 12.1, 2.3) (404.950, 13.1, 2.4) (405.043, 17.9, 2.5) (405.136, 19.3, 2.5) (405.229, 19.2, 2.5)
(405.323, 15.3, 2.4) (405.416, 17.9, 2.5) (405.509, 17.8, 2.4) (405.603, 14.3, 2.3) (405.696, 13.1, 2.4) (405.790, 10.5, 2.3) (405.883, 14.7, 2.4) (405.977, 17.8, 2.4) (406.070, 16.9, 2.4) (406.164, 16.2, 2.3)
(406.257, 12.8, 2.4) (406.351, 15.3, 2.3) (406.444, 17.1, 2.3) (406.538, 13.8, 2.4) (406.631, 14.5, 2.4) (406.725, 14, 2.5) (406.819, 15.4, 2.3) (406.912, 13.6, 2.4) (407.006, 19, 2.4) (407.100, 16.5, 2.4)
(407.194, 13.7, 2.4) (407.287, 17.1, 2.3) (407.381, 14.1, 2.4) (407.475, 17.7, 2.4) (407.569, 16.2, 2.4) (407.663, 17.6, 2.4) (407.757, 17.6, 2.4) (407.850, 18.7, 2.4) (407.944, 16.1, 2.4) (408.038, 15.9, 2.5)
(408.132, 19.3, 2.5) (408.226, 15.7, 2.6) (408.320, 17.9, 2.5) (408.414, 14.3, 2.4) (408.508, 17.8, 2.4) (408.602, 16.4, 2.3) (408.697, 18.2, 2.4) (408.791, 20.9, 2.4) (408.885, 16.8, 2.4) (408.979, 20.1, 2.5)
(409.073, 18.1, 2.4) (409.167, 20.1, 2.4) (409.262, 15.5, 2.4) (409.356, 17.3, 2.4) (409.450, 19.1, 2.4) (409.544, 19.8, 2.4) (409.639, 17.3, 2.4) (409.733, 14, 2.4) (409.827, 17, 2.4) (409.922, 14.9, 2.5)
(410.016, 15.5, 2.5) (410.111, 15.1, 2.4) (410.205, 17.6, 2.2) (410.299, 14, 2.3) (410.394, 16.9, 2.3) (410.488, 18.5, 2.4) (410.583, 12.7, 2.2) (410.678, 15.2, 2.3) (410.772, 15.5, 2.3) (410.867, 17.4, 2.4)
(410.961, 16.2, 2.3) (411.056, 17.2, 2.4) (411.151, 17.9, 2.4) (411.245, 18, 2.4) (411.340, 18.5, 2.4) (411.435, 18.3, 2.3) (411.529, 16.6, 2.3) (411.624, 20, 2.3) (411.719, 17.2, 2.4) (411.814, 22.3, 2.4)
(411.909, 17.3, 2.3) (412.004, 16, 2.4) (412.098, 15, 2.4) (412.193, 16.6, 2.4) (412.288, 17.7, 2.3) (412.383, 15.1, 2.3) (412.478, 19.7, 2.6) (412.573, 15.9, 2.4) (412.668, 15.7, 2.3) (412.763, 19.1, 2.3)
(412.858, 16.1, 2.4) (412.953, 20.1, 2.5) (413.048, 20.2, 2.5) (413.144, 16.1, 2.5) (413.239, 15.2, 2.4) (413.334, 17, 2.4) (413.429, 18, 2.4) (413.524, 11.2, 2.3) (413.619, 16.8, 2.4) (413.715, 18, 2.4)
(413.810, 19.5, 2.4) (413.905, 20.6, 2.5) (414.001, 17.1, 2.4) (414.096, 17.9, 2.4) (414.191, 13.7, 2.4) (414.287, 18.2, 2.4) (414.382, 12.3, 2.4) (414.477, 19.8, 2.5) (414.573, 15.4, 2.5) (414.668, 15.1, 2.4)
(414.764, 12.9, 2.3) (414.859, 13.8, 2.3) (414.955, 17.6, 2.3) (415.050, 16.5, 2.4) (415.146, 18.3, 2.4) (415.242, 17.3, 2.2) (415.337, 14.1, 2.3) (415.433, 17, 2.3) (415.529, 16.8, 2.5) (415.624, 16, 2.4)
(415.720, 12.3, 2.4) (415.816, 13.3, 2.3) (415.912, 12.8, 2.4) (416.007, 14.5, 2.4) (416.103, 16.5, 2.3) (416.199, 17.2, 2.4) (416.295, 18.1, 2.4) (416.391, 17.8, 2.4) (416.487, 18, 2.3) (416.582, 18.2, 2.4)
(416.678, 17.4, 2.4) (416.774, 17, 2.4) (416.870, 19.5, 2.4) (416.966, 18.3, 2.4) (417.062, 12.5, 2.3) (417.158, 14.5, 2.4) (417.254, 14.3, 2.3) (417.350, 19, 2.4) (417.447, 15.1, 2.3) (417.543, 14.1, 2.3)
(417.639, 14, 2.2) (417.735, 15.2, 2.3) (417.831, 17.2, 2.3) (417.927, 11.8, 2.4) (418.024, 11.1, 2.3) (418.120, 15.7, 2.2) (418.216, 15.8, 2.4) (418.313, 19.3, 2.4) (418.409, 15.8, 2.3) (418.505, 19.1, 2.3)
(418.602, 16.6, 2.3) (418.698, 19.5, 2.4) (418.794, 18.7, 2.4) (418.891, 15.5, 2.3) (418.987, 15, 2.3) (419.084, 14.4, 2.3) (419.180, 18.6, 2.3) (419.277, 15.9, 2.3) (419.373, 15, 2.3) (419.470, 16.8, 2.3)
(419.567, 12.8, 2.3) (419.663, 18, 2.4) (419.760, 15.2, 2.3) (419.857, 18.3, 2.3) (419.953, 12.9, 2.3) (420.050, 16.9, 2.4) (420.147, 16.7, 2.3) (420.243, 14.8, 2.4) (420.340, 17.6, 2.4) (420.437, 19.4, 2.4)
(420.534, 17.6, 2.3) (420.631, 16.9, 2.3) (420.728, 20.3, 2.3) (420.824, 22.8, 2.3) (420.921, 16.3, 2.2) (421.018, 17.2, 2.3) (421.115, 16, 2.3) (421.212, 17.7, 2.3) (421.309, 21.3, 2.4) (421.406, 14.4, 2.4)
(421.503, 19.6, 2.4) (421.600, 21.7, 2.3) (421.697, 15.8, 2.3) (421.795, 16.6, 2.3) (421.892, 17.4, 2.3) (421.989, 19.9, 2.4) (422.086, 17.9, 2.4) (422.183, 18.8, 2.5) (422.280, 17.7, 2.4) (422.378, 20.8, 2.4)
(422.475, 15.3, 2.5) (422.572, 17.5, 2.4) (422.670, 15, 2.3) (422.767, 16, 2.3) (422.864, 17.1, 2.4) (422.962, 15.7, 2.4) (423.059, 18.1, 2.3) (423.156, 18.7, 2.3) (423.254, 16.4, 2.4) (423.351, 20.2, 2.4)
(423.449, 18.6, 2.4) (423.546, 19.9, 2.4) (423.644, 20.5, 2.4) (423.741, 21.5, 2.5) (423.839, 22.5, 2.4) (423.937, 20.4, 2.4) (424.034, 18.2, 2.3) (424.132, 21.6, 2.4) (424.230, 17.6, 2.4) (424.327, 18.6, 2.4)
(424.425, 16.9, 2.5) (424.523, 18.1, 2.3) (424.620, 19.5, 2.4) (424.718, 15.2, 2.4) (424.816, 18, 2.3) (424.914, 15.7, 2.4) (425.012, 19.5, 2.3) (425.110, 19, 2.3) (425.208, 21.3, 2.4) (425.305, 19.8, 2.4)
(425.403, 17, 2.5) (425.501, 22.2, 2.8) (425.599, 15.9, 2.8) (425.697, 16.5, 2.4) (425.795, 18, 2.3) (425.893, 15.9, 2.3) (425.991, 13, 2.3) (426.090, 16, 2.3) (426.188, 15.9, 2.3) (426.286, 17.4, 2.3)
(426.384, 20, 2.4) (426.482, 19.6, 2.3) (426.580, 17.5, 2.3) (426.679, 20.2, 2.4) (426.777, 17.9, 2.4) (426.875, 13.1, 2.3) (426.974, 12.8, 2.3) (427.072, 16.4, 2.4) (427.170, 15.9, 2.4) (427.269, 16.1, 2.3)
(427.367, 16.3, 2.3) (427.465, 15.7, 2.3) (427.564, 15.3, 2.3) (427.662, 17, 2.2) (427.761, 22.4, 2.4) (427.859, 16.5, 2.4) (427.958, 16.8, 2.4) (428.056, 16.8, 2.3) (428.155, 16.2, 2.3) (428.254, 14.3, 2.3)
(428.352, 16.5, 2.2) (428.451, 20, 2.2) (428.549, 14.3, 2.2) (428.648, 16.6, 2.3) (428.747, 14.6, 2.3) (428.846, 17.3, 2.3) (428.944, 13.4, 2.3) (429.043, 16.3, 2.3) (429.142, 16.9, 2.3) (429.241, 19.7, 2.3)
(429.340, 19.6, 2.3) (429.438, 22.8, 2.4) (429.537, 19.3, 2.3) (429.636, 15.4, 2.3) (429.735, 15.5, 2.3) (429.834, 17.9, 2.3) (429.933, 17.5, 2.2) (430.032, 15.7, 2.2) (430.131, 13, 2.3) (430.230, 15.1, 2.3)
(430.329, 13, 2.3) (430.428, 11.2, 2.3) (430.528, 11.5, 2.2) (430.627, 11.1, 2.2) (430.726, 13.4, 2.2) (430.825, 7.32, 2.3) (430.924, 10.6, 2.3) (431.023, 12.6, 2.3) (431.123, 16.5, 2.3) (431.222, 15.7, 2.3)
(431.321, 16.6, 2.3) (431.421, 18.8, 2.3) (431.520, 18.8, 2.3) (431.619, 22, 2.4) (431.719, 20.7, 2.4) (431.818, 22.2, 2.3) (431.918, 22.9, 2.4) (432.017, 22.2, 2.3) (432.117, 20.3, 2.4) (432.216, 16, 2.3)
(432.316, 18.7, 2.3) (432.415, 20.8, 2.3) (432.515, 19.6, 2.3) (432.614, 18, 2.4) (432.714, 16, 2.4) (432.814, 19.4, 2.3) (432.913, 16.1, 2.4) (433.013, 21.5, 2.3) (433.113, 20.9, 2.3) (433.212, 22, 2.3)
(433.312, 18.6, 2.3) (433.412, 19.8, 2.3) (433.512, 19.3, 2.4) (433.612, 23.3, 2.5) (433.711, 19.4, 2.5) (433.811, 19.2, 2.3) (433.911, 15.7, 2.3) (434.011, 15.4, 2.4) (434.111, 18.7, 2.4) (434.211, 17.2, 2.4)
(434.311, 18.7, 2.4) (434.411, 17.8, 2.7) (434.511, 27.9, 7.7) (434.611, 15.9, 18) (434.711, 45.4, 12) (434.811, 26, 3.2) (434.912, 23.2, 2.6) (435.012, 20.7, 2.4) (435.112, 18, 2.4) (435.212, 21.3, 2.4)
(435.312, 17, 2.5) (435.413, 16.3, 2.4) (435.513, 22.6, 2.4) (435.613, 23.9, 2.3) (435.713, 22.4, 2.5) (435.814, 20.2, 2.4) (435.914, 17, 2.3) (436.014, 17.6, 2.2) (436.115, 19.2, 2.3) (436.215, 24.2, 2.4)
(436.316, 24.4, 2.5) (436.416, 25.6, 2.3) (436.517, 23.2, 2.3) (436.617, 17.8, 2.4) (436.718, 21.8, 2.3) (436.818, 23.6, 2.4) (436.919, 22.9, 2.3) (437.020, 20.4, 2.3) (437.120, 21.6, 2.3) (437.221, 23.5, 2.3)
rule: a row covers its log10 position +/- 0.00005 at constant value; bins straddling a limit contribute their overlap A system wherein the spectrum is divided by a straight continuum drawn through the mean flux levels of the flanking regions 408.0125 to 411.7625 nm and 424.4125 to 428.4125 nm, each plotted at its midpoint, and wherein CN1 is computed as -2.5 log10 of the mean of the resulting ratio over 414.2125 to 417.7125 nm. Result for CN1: 0.08 mag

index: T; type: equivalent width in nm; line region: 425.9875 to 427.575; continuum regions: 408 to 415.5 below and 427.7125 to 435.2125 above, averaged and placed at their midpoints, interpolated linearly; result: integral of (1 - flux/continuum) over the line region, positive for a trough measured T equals 0.116 nm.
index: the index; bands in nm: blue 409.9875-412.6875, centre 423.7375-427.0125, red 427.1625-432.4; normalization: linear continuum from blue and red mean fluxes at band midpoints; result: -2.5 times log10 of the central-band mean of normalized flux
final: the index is -0.08 mag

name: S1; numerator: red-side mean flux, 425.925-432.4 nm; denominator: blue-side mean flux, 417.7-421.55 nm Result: 0.99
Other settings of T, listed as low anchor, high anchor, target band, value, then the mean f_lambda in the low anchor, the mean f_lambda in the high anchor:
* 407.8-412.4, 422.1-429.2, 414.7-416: 0.15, 17.1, 17.5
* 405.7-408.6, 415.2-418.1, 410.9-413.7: -0.27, 15.9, 15.7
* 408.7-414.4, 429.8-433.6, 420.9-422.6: -0.07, 17.2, 17.3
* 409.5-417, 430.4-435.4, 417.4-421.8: 0.19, 16.7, 18.9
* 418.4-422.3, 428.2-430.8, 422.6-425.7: -0.34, 17.3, 15.8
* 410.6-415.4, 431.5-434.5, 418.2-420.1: 0.13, 16.9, 19.5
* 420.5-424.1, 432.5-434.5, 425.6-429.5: 0.38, 18.4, 19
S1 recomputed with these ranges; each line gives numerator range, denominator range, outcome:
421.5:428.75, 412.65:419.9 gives 1.08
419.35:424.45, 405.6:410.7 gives 1.10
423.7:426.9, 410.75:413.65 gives 1.06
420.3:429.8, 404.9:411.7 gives 1.07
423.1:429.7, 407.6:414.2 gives 1.03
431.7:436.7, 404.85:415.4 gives 1.24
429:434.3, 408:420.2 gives 1.06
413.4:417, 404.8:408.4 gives 1.03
